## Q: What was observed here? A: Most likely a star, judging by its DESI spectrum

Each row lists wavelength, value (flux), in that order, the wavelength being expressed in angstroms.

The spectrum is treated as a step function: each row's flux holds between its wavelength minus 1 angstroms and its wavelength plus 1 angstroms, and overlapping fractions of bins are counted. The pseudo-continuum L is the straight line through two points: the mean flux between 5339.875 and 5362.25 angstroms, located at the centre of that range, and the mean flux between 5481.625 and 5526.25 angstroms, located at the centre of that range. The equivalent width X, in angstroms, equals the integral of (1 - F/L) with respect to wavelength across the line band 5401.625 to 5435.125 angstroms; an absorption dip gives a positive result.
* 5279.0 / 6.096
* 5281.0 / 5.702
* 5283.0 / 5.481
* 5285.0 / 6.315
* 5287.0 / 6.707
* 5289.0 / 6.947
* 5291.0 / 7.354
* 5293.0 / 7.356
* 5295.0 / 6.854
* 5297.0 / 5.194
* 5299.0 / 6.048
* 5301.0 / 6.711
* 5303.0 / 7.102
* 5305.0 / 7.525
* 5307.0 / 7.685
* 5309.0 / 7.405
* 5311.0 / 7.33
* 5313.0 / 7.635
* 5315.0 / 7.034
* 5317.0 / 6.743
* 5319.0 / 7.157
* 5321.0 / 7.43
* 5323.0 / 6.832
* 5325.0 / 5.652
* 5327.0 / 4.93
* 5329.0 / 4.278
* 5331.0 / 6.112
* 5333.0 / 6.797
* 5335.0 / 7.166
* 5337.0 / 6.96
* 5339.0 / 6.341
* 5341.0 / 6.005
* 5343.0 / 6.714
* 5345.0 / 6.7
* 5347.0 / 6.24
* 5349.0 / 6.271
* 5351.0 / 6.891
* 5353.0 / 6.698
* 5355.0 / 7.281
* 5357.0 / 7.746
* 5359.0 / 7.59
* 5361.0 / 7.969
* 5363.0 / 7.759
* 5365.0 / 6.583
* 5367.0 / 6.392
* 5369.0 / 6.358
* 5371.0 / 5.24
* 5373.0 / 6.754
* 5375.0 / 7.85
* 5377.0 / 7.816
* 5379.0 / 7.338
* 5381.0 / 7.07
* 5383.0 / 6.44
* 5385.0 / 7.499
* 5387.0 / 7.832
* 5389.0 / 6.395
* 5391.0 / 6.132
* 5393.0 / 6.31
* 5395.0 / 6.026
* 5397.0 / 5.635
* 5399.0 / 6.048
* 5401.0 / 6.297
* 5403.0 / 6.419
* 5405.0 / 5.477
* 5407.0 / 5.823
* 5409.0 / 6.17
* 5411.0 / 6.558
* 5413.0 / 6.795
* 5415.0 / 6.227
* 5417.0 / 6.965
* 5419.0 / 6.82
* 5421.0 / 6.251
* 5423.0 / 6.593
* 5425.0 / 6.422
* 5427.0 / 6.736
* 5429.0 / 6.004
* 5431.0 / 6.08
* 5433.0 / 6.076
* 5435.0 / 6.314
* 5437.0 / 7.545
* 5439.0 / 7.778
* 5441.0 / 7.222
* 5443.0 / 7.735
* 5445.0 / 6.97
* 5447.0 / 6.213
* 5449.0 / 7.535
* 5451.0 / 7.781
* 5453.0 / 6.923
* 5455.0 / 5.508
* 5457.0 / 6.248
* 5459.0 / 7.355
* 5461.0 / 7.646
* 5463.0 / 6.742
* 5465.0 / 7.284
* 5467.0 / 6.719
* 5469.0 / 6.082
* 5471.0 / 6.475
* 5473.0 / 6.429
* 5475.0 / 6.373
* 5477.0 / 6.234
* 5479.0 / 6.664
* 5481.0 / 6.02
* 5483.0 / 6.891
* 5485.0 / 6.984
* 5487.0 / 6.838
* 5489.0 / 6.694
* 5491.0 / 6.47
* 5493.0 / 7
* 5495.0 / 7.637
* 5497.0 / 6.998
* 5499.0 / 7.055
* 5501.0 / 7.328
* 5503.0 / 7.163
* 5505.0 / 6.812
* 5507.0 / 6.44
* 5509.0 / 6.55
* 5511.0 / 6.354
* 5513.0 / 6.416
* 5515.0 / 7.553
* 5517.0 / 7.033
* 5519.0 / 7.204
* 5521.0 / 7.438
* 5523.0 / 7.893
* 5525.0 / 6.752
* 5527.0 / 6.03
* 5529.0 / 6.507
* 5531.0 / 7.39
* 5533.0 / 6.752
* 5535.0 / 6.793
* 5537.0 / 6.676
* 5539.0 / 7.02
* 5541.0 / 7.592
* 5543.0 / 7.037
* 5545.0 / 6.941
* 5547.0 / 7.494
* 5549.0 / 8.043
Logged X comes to 2.9 angstroms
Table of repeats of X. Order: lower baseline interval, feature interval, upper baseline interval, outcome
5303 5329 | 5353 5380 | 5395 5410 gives -3.3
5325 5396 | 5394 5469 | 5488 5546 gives 2.1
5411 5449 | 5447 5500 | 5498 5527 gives 0.6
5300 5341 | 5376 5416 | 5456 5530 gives 1.5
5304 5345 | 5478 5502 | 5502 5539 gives -0.1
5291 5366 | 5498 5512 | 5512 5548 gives 0.4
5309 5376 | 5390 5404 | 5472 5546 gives 1.3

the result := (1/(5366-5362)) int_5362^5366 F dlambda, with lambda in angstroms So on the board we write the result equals 7.17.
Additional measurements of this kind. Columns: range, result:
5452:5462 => 6.74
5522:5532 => 6.91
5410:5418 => 6.64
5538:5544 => 7.22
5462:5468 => 6.92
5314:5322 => 7.09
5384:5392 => 6.96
